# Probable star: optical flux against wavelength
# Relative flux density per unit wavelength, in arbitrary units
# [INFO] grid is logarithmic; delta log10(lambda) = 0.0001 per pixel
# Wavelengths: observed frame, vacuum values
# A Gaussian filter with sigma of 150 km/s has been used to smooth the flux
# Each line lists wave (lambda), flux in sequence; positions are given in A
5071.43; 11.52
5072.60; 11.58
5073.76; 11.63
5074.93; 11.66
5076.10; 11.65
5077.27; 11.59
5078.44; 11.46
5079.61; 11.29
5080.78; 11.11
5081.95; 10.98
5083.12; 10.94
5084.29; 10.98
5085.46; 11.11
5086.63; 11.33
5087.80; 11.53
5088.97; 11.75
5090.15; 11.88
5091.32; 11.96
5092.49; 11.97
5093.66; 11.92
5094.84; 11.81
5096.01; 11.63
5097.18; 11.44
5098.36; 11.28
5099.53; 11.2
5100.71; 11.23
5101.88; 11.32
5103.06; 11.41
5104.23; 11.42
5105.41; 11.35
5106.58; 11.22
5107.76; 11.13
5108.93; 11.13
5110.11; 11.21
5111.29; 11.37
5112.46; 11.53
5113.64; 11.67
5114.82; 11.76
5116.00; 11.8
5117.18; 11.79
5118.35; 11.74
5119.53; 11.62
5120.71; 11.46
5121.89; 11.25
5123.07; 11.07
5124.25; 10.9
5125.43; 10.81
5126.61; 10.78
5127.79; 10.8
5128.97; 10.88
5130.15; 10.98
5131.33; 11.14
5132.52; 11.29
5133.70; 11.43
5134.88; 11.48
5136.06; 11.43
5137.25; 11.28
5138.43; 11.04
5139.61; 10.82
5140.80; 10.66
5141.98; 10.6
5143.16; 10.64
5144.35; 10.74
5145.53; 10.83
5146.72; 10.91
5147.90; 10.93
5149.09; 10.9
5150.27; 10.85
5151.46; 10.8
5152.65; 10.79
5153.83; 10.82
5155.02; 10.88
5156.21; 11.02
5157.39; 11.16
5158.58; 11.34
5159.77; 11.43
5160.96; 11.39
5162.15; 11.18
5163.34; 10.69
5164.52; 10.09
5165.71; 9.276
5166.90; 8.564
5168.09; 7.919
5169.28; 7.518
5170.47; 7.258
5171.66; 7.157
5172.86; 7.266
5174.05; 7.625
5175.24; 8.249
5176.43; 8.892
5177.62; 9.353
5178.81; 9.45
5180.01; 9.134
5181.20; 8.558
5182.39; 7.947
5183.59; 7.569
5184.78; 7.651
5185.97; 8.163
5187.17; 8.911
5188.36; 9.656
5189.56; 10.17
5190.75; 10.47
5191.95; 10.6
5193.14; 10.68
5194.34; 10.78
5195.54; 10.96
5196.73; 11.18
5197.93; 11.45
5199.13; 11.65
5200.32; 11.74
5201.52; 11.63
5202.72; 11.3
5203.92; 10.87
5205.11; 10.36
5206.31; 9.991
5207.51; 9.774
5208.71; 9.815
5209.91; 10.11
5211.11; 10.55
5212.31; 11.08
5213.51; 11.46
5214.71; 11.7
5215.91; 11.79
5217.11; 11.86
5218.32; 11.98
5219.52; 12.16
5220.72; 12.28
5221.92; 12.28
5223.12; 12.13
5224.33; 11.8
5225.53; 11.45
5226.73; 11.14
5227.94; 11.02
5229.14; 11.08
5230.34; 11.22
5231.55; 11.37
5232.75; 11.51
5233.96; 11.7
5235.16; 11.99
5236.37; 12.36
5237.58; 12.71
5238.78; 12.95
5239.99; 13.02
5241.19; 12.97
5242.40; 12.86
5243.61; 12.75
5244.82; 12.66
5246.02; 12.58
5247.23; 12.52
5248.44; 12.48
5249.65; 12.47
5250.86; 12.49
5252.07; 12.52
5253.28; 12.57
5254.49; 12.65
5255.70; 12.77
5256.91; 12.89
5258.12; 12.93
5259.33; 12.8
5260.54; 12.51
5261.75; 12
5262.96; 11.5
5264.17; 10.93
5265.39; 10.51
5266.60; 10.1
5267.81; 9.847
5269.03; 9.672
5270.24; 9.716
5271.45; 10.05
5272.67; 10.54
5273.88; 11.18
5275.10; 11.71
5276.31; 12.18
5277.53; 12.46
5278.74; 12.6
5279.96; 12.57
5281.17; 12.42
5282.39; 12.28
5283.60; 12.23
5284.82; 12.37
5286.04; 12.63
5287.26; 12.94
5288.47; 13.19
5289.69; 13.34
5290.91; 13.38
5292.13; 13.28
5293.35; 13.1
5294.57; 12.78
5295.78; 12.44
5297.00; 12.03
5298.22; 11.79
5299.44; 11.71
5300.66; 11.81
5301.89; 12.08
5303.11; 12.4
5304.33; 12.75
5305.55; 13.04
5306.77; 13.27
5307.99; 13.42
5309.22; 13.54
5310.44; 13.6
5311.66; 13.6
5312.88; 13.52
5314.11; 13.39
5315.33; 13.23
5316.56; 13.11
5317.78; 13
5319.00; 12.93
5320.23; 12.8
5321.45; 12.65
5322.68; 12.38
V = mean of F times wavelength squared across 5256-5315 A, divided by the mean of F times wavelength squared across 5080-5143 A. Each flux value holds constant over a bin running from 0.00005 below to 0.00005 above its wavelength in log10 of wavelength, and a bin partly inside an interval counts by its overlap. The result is 1.16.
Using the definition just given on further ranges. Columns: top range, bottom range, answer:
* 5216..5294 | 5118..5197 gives 1.23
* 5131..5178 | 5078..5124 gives 0.91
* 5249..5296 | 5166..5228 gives 1.23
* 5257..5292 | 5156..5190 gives 1.35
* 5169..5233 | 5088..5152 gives 0.94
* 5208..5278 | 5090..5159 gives 1.10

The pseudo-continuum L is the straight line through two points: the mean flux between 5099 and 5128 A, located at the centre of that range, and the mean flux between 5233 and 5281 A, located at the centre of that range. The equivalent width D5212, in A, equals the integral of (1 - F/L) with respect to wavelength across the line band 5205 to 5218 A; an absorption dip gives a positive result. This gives 1.1 A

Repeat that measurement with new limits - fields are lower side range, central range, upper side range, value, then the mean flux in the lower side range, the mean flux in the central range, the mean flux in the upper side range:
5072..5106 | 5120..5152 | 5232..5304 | 1.80 A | 11.5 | 11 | 12.2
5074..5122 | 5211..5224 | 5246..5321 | 0.25 A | 11.5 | 11.8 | 12.3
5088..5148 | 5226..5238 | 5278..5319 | 0.65 A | 11.3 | 11.6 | 12.8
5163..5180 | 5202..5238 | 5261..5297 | -4.76 A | 8.51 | 11.4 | 11.9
